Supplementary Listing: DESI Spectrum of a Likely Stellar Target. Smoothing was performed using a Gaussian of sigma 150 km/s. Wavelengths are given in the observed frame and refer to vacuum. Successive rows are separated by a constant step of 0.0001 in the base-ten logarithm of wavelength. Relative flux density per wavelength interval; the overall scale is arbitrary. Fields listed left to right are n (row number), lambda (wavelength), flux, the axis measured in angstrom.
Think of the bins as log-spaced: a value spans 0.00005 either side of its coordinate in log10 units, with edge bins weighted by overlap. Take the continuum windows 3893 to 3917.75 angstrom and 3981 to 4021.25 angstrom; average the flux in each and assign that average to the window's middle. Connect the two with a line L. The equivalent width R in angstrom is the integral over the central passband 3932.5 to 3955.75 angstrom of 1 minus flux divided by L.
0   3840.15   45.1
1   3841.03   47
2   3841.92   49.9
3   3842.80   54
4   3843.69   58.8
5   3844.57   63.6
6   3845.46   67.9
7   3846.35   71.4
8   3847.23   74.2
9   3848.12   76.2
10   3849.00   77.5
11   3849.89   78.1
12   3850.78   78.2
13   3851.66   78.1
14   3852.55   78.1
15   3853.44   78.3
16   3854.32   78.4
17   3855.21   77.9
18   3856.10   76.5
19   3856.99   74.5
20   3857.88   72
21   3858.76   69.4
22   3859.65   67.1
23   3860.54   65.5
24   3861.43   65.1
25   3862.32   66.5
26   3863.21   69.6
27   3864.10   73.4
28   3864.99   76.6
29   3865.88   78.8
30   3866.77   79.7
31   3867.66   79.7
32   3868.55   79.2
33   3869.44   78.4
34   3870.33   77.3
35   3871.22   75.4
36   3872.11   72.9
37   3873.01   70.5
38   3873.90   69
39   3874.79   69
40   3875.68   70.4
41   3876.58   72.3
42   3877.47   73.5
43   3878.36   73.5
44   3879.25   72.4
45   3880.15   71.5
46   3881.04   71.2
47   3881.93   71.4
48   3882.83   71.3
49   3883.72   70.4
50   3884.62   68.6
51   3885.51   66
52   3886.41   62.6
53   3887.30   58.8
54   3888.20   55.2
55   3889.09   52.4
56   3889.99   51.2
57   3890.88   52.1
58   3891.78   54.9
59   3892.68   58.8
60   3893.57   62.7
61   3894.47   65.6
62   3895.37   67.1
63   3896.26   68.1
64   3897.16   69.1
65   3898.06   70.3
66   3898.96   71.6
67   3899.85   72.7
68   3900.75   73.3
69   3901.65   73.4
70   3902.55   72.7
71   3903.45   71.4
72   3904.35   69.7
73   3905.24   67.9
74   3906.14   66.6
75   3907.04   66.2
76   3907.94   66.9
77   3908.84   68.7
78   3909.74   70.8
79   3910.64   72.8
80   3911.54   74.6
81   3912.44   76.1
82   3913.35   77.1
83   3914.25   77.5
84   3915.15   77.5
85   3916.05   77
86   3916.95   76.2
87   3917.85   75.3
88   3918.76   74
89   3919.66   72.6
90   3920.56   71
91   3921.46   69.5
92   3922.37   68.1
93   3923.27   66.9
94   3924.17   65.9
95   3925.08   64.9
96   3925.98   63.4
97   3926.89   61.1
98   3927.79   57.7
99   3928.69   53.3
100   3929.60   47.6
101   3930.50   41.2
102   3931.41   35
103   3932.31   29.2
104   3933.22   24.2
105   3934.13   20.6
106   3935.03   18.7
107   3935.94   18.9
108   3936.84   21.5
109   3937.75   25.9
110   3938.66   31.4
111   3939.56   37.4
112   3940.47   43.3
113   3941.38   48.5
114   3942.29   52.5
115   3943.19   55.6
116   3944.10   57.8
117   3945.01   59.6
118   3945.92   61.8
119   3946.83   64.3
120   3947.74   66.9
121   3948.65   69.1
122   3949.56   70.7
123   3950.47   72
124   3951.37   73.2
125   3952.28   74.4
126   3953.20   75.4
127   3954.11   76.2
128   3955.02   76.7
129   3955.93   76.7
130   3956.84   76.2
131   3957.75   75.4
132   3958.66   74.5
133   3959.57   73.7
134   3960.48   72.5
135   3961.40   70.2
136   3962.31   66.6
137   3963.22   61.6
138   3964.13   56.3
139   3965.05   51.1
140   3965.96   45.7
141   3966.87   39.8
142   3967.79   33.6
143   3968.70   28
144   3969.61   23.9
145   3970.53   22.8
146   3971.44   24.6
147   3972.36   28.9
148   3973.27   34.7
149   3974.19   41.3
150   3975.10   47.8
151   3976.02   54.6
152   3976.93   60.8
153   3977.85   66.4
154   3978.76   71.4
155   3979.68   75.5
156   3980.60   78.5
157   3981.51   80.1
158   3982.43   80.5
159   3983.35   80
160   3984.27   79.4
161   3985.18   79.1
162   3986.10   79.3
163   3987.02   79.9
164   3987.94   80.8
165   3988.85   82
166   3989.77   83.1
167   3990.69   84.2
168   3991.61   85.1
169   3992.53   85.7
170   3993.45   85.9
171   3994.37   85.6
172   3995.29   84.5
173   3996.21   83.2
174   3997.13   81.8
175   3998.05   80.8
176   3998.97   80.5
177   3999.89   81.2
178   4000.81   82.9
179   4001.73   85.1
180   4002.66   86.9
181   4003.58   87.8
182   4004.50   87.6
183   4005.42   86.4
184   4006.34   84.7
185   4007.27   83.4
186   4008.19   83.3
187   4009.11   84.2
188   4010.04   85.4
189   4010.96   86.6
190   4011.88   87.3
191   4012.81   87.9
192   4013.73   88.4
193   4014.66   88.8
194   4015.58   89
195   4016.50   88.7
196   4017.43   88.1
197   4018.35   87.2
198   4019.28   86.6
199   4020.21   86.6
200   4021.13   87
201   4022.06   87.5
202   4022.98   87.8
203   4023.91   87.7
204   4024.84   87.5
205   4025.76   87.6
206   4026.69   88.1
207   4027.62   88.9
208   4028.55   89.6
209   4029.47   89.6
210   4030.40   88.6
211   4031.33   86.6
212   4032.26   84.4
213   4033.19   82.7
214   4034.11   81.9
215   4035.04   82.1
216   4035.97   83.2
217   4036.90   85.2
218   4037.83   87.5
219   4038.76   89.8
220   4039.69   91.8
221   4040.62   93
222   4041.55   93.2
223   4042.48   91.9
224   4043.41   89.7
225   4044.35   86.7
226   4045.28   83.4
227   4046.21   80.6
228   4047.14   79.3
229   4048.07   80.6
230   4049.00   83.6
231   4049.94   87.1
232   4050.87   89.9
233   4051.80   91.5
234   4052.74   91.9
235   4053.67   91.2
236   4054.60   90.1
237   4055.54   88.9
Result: 7.5 angstrom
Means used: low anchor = 71.3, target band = 51.9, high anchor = 84.4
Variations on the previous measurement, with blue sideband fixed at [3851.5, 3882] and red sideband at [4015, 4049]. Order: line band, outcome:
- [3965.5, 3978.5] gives 6.67 angstrom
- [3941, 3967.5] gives 5.06 angstrom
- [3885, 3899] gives 2.62 angstrom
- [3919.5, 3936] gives 5.90 angstrom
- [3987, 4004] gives 0.07 angstrom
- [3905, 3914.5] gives 0.70 angstrom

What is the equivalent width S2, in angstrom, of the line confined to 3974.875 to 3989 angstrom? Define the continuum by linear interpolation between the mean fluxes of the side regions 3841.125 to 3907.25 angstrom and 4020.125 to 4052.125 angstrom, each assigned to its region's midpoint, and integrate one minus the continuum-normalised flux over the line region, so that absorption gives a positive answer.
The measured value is 1.29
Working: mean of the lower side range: 69.5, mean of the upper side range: 86.9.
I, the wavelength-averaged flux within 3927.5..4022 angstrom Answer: 66.3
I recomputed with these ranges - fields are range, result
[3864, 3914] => 69.5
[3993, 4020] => 85.5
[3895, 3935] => 64.4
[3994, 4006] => 84.2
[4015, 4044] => 87.7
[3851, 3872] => 74.6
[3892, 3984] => 60.1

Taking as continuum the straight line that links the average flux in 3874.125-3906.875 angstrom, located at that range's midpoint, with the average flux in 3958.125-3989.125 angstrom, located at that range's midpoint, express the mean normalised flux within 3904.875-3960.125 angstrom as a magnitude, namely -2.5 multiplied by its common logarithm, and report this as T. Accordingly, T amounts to 0.043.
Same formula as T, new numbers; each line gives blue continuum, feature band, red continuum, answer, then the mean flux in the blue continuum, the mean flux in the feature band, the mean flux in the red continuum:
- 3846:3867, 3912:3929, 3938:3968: -0.06 mag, 74.2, 69.9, 61.8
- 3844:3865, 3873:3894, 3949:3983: 0.07 mag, 72.9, 65.3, 59.9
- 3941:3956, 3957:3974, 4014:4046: 0.38 mag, 66.4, 49.4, 87.5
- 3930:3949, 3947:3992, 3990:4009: -0.05 mag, 41.9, 64.5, 84.3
